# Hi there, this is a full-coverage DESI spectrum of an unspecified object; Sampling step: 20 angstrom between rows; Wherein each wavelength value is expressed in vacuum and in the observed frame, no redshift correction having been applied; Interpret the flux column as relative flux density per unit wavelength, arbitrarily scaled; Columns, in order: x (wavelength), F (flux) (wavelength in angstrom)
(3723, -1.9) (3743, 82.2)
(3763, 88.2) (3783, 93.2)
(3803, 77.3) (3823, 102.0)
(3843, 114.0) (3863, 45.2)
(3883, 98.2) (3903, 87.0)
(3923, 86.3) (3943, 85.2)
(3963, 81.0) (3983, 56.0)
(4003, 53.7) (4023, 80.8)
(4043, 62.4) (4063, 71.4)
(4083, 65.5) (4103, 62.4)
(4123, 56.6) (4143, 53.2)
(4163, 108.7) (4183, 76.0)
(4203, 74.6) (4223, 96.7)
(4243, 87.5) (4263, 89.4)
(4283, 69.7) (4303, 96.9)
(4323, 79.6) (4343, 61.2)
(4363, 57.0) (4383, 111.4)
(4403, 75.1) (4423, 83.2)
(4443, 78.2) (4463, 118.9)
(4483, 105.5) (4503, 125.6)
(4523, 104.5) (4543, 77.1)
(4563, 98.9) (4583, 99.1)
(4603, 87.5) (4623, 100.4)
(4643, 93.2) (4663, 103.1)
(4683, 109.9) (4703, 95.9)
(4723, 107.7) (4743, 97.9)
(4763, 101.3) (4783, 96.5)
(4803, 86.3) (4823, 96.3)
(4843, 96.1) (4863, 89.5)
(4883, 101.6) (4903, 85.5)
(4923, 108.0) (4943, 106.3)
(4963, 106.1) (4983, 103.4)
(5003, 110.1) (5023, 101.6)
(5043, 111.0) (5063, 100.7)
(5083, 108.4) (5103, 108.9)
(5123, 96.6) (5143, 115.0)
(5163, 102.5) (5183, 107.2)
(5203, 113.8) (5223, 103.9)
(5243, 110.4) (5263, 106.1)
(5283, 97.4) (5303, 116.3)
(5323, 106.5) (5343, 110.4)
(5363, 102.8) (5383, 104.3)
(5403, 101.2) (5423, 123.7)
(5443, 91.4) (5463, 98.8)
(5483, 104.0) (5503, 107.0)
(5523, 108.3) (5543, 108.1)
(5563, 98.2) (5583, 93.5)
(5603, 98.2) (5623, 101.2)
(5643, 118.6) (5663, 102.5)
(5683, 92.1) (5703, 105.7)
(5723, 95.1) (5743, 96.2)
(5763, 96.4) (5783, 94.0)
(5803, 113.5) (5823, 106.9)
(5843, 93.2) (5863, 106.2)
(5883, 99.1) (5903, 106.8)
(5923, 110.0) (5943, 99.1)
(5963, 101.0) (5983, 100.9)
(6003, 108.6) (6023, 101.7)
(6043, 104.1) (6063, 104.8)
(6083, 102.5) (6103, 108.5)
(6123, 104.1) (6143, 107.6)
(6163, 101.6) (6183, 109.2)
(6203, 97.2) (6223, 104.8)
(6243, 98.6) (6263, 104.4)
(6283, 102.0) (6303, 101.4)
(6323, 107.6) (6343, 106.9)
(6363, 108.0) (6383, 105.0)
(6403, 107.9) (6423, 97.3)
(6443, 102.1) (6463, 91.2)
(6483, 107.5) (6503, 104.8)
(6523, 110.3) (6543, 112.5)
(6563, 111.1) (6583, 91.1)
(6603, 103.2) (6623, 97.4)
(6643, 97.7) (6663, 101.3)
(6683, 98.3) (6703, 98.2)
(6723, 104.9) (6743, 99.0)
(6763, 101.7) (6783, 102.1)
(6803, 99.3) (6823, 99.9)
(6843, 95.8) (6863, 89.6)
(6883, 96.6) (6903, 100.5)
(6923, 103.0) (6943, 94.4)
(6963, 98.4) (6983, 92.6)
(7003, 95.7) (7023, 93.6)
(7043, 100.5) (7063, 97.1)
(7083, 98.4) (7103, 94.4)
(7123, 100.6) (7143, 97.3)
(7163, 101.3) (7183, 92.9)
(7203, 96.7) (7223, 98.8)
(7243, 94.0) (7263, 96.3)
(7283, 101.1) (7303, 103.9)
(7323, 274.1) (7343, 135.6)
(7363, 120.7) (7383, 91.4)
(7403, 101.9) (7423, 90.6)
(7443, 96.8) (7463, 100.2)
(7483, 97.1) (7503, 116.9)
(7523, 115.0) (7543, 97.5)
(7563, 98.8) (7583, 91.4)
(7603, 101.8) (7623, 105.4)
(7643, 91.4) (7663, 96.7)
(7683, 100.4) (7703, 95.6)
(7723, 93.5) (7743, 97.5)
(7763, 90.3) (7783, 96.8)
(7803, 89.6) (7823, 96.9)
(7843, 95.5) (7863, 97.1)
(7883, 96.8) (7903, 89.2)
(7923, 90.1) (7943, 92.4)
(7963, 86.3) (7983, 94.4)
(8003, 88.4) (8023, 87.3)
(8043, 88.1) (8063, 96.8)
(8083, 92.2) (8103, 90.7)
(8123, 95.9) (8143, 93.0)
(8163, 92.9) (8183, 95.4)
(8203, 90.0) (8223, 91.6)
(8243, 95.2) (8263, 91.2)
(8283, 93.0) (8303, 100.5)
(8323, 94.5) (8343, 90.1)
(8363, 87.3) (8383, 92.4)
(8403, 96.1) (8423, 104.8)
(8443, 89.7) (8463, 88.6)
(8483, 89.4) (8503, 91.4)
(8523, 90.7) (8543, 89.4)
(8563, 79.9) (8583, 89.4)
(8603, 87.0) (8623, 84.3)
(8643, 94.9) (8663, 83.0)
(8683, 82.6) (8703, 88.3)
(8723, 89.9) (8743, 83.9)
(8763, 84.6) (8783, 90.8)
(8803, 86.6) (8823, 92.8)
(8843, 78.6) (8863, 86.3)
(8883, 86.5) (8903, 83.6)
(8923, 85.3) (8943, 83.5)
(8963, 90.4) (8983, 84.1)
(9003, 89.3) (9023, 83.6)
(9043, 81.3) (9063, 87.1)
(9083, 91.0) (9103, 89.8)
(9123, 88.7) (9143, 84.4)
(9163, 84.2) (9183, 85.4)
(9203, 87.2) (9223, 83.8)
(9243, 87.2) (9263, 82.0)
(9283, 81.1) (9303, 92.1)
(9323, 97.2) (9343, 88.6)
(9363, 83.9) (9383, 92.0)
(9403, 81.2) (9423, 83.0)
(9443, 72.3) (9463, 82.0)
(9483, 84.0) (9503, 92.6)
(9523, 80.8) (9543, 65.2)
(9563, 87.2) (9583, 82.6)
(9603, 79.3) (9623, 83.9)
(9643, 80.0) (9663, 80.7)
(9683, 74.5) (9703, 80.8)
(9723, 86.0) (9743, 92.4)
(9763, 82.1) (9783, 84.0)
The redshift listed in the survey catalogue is 0.12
